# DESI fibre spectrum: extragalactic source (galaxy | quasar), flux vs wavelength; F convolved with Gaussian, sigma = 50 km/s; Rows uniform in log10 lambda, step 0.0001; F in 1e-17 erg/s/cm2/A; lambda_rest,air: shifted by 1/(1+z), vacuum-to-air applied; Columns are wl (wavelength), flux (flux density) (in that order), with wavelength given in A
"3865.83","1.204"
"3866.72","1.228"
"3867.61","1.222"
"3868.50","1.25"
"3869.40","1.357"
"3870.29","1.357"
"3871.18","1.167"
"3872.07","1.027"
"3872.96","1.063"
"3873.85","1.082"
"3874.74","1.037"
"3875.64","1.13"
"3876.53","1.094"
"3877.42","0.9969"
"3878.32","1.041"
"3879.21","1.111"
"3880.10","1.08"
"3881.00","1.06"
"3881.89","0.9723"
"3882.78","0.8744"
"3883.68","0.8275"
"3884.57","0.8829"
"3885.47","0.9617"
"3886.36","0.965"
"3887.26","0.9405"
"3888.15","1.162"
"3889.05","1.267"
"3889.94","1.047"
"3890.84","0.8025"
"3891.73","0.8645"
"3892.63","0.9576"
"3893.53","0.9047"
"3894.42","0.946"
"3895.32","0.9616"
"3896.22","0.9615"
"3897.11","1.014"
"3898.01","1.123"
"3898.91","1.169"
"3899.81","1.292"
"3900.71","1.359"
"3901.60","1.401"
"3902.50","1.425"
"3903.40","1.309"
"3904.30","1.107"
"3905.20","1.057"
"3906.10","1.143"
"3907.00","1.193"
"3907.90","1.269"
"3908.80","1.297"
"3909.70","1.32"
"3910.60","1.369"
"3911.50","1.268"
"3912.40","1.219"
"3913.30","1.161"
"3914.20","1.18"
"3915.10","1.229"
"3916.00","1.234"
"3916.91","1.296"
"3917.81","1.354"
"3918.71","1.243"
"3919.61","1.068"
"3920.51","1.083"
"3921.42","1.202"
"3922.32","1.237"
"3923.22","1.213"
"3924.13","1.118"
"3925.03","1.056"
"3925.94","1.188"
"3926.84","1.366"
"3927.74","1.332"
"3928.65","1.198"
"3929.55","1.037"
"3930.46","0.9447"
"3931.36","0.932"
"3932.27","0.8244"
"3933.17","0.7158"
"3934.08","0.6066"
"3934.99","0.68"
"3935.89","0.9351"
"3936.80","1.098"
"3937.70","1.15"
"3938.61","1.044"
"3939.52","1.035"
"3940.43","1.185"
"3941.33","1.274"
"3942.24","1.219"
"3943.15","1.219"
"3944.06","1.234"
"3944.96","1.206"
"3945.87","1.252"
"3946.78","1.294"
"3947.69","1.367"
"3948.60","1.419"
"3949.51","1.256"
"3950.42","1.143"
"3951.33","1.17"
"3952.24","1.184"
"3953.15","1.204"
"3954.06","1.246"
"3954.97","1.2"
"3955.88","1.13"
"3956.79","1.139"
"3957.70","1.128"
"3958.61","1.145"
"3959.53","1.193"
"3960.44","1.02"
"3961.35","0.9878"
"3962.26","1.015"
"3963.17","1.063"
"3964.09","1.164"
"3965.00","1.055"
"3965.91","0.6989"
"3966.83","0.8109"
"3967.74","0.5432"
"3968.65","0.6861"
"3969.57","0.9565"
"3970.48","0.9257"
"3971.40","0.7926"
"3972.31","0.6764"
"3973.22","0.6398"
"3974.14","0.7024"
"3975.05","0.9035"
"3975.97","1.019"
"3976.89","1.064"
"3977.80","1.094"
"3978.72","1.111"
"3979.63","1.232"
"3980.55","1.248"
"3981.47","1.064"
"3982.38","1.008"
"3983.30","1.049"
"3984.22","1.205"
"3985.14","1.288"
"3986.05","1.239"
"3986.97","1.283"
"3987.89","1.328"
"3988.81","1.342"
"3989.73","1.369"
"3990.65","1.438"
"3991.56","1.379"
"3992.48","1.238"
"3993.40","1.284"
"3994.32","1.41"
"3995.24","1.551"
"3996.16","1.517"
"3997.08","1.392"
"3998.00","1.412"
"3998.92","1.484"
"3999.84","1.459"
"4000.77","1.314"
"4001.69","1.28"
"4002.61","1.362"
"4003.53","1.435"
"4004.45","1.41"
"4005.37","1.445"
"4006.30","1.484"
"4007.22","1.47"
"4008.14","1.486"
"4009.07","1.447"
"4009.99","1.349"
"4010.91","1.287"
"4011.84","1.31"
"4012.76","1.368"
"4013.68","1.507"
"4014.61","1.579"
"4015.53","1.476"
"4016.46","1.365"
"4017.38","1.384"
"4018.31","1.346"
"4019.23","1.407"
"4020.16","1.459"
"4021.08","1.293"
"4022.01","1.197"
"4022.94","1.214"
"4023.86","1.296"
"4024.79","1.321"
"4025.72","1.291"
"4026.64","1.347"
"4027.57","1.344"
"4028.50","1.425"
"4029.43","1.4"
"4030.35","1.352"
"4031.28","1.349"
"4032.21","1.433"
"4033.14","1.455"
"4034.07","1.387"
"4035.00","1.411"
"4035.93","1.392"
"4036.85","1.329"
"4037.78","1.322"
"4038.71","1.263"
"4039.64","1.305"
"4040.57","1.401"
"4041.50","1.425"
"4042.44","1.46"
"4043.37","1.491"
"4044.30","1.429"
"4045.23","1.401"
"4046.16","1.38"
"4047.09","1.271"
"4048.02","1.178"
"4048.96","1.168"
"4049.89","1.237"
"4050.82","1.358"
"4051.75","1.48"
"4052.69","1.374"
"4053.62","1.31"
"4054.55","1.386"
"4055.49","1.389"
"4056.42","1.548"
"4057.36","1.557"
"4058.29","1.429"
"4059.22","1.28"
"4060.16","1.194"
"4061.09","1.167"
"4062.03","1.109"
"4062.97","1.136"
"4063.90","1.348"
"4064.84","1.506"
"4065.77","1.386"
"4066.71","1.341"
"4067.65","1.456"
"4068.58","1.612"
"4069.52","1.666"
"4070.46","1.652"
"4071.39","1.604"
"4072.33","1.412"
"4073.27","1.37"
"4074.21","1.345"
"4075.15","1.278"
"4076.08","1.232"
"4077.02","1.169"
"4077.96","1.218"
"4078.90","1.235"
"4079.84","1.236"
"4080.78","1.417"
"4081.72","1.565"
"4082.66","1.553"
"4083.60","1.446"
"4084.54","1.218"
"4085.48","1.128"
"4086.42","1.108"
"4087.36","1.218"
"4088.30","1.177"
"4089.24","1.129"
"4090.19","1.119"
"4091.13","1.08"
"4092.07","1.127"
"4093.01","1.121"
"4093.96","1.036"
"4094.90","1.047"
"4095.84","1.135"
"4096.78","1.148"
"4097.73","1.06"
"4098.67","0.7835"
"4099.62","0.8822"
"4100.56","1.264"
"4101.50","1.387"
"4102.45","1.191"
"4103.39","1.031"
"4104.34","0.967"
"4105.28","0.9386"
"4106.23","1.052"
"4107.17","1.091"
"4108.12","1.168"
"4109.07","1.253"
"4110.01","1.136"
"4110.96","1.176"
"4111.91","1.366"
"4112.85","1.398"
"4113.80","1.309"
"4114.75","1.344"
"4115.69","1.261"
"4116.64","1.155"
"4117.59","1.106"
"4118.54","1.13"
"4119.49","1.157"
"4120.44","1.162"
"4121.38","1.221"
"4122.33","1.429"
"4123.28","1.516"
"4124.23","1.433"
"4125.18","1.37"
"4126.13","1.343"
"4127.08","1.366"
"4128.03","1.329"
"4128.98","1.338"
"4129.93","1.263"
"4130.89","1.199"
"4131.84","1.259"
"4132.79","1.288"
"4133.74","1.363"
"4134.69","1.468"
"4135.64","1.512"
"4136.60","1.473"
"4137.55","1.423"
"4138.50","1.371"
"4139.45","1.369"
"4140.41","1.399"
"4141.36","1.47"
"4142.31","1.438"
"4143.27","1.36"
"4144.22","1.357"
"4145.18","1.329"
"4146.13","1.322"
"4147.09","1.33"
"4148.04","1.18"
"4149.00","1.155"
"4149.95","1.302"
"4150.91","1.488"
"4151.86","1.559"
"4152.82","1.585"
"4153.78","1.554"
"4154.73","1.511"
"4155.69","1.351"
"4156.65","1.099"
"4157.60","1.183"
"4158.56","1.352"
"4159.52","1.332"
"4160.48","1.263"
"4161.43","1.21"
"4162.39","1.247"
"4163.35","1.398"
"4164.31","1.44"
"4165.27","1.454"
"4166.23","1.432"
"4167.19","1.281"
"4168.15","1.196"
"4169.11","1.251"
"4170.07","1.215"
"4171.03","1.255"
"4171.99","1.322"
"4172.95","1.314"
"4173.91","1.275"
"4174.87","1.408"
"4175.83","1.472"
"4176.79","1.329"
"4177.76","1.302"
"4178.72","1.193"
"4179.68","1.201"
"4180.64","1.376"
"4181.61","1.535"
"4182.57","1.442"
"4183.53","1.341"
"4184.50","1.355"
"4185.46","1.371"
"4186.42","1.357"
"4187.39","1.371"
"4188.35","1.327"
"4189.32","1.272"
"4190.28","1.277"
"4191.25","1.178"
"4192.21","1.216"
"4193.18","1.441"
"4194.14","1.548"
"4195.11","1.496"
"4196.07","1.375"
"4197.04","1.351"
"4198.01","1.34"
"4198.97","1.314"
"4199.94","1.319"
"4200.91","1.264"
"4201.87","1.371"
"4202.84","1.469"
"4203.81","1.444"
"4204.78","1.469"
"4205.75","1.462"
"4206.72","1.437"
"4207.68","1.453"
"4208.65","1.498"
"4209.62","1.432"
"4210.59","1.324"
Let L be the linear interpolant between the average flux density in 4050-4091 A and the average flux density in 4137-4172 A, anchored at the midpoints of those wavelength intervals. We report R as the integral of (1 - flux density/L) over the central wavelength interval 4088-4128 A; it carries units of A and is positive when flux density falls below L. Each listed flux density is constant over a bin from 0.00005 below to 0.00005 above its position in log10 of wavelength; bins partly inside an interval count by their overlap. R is 4.8 A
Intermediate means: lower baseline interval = 1.34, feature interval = 1.18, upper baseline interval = 1.35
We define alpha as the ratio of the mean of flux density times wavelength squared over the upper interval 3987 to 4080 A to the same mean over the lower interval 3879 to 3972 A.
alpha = 1.3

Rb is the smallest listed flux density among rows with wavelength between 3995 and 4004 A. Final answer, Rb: 1.28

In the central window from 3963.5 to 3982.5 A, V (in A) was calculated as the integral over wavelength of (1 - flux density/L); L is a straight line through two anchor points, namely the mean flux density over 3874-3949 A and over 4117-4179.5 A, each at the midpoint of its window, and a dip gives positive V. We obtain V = 4.05 A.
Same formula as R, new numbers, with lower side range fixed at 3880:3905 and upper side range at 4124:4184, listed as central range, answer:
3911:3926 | -1.5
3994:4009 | -3.2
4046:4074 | -3.0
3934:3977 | 3.1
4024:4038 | -1.8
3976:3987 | 0.1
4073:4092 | 0.2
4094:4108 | 2.4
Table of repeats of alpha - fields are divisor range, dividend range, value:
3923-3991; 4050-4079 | 1.34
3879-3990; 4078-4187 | 1.29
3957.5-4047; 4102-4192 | 1.12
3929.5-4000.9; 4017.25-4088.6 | 1.26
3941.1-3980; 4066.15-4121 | 1.24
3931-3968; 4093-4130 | 1.20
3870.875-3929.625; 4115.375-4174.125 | 1.33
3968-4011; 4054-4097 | 1.11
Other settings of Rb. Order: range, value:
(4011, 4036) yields 1.197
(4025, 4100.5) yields 0.7835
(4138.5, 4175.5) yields 1.099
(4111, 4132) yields 1.106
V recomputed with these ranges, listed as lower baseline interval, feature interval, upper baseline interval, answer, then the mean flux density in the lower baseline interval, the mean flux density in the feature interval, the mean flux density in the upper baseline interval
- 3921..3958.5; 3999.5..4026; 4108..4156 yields -3.8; 1.13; 1.38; 1.34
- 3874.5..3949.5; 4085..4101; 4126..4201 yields 2.4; 1.12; 1.09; 1.35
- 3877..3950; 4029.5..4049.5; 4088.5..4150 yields -2.8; 1.12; 1.36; 1.24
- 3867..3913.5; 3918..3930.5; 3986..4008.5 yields 0.3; 1.11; 1.17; 1.39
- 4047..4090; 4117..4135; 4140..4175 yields 0.5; 1.34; 1.3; 1.34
